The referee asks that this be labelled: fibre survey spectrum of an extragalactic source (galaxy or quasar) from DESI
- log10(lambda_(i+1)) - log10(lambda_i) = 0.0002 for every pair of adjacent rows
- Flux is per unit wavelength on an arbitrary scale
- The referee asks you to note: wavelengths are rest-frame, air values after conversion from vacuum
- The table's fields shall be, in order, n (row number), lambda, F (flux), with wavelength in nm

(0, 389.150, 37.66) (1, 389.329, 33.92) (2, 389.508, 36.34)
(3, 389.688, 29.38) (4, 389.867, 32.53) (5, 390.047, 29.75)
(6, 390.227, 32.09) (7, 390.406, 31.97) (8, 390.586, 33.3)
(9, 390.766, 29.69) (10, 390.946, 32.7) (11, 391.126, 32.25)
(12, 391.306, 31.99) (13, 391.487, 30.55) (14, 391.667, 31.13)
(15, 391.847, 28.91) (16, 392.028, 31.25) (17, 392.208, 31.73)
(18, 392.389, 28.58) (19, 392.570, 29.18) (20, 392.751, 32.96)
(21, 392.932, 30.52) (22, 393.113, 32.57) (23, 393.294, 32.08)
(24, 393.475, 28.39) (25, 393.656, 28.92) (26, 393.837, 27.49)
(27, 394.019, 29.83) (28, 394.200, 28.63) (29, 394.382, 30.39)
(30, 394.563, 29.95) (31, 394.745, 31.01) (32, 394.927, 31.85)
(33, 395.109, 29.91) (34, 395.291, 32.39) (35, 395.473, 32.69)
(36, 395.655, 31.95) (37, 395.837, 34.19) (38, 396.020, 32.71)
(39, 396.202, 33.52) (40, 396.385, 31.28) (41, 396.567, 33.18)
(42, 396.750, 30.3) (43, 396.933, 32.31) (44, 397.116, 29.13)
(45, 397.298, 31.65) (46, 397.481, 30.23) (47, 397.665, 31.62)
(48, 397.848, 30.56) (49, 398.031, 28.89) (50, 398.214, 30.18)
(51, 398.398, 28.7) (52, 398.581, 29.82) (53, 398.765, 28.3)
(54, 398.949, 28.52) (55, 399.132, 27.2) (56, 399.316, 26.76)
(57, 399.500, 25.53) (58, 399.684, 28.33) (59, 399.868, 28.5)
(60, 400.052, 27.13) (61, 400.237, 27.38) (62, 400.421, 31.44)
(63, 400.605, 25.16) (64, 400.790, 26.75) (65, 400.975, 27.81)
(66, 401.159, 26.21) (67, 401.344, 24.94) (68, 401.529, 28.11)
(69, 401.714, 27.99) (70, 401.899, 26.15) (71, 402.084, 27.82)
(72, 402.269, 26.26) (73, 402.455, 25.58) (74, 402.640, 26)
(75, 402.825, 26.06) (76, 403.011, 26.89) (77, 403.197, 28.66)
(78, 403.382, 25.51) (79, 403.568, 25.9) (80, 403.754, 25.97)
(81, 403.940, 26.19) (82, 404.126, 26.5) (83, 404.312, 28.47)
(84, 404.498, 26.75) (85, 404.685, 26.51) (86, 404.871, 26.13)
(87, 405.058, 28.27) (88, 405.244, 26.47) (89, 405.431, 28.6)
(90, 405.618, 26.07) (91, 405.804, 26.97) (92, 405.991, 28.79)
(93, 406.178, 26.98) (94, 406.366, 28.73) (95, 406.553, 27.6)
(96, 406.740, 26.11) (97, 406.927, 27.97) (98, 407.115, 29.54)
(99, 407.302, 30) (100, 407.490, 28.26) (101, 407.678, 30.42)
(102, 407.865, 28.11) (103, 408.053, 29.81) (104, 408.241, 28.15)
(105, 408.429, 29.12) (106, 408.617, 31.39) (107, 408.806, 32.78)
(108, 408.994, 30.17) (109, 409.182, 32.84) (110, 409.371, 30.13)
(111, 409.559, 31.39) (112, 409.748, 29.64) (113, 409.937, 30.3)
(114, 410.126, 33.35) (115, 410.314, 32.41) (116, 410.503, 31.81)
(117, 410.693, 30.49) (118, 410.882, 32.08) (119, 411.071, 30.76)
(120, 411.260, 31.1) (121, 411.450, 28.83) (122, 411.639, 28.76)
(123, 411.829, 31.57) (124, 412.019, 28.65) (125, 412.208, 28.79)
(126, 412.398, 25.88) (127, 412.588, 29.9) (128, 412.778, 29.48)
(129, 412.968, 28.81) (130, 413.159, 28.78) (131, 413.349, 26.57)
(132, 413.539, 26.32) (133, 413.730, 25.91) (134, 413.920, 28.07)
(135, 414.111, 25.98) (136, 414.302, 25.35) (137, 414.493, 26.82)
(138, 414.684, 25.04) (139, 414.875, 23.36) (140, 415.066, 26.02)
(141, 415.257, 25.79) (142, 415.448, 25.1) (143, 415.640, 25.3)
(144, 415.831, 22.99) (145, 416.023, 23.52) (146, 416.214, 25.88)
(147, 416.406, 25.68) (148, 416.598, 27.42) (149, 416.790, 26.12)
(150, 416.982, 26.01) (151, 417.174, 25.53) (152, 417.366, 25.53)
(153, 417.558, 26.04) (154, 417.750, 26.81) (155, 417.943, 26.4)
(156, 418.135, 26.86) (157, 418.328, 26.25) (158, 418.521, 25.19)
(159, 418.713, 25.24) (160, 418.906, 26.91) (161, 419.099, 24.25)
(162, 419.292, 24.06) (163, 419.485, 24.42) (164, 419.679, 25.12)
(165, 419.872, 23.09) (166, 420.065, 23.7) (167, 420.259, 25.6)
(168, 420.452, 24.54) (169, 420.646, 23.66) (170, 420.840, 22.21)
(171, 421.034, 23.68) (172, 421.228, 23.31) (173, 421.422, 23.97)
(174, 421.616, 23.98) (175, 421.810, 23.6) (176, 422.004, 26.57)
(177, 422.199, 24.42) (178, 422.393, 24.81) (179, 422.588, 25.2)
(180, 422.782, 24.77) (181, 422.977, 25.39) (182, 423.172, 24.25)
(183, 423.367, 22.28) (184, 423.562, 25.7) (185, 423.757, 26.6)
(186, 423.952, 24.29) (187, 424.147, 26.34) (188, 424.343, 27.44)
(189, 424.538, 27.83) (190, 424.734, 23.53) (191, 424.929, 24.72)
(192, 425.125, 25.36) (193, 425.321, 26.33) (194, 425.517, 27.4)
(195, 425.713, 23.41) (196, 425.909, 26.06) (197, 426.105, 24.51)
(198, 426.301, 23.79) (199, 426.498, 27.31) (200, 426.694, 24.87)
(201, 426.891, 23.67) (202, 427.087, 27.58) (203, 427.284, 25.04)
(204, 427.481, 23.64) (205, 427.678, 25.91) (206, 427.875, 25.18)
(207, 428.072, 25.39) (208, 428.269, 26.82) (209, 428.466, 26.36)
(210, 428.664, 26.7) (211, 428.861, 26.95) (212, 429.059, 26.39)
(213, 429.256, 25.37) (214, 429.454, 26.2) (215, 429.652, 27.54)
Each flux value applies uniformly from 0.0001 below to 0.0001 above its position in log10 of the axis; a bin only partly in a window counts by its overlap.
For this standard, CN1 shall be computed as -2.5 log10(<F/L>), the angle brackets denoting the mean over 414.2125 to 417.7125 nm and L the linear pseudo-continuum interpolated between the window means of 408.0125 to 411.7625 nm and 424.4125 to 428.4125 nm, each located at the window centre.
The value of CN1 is 0.135 mag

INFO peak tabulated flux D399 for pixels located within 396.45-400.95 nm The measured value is 33.18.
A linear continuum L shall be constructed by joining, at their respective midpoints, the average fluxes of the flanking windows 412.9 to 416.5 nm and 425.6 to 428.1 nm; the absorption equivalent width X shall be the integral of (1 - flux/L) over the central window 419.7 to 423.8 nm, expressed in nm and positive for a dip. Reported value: 0.17 nm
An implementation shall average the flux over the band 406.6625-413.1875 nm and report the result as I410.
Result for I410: 30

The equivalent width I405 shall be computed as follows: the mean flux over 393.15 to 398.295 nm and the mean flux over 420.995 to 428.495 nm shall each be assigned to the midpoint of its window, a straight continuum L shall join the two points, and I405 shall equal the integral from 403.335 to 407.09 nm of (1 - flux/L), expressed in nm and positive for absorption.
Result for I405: 0.25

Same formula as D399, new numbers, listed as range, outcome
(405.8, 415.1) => 33.35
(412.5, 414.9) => 29.9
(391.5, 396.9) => 34.19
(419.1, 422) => 25.6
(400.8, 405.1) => 28.66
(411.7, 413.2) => 31.57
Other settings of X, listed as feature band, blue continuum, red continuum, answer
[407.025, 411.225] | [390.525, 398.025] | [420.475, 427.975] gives -0.39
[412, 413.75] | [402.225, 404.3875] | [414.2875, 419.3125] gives -0.14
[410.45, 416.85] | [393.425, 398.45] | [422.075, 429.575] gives 0.06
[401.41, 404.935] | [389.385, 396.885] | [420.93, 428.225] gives 0.31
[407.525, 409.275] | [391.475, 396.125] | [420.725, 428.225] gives -0.14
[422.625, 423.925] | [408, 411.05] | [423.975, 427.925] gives 0.08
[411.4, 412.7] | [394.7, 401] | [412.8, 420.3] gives -0.11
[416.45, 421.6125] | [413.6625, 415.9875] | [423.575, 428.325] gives 0.08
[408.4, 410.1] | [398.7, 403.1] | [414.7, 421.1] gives -0.32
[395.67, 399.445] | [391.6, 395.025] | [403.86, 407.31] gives -0.14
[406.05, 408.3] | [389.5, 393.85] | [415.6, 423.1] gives -0.07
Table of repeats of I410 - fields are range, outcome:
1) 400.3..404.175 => 26.8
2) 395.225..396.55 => 32.7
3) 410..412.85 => 30.3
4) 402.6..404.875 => 26.6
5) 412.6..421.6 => 25.5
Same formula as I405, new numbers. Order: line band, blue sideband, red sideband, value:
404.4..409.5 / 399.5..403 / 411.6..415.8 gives -0.30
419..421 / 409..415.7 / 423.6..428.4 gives 0.21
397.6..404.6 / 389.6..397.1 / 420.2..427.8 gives 0.50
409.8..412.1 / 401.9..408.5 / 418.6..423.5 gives -0.39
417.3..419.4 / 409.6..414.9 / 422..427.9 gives 0.10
